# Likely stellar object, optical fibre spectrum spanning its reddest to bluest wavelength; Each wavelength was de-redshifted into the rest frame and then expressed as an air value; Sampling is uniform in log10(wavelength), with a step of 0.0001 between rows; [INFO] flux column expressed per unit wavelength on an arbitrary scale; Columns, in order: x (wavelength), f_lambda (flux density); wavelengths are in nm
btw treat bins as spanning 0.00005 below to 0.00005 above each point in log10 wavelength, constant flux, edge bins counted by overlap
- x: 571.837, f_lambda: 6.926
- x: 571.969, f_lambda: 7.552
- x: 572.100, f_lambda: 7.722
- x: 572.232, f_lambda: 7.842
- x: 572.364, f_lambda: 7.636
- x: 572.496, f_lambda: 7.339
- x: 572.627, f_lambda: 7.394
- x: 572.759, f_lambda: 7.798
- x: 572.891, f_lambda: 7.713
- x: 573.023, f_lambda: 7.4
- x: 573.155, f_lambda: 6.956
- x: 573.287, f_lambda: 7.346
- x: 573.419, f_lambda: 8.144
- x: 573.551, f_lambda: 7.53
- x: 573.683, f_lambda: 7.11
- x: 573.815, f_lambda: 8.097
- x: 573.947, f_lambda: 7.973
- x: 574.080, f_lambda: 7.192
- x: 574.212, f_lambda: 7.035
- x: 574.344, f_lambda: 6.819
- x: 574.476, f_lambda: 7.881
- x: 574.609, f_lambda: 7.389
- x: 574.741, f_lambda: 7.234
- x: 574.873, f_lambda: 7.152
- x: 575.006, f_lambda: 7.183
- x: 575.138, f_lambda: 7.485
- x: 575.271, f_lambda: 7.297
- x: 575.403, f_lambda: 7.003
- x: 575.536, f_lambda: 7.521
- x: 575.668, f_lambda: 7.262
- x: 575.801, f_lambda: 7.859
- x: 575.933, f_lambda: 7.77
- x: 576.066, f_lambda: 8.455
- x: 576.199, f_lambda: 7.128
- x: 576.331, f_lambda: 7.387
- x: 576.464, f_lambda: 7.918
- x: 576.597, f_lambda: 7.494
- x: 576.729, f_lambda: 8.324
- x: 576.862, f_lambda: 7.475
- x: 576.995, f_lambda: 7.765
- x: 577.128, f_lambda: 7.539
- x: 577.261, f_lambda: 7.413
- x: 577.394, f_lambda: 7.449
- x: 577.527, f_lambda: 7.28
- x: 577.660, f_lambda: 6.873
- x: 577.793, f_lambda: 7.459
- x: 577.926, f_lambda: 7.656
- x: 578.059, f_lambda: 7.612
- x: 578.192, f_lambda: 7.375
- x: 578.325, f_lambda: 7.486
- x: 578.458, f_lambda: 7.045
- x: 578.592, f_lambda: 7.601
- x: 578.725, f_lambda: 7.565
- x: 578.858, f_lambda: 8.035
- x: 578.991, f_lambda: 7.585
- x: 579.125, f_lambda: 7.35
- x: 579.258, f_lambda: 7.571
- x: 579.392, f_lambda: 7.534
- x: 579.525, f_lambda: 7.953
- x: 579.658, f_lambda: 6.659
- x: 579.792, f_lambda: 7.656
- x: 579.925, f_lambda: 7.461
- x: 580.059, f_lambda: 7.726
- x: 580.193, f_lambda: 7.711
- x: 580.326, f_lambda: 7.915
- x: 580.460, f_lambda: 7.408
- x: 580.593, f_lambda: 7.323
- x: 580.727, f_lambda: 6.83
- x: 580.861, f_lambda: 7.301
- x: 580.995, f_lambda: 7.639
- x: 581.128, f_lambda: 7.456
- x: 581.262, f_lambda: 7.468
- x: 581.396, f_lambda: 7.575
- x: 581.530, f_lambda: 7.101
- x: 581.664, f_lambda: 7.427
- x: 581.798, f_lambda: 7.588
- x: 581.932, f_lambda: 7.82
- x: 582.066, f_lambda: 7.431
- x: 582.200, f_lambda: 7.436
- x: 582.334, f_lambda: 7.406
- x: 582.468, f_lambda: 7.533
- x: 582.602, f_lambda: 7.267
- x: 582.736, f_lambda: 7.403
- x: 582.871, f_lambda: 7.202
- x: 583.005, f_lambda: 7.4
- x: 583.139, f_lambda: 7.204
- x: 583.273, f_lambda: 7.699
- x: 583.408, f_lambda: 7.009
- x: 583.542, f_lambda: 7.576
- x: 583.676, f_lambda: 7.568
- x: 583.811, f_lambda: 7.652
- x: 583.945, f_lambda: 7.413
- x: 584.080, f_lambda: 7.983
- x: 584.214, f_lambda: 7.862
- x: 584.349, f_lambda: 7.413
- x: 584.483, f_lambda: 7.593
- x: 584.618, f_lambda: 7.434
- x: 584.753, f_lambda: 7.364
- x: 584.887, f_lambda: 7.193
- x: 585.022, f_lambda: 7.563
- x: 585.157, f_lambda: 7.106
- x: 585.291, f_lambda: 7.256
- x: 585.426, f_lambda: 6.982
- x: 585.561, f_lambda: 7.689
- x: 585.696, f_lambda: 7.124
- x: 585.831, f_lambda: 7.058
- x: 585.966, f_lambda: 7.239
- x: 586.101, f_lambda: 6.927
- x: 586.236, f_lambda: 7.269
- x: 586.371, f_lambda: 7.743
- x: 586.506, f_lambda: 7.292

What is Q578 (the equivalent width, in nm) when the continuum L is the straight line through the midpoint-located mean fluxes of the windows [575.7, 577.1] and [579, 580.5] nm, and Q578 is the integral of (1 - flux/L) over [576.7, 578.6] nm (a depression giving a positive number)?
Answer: 0.048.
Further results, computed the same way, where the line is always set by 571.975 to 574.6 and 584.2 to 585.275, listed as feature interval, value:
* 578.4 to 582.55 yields -0.02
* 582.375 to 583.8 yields 0.01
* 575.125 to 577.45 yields -0.03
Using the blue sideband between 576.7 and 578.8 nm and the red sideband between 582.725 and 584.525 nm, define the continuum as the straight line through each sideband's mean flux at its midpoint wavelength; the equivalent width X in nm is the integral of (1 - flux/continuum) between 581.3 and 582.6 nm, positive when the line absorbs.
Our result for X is 0.00 nm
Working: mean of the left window 7.48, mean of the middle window 7.47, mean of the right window 7.5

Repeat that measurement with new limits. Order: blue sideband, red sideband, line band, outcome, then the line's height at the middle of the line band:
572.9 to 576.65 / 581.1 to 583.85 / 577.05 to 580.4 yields -0.02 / 7.45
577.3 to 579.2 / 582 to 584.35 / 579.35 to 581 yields 0.00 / 7.46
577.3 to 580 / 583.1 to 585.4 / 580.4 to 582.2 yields 0.01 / 7.46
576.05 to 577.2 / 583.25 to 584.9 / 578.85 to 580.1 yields 0.02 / 7.63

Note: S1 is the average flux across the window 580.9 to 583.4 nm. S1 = 7.43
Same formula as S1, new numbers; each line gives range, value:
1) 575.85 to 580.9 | 7.53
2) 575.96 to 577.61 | 7.63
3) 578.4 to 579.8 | 7.5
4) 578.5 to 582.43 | 7.5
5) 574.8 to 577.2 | 7.56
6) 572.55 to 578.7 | 7.48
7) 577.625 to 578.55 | 7.38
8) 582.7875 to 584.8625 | 7.48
